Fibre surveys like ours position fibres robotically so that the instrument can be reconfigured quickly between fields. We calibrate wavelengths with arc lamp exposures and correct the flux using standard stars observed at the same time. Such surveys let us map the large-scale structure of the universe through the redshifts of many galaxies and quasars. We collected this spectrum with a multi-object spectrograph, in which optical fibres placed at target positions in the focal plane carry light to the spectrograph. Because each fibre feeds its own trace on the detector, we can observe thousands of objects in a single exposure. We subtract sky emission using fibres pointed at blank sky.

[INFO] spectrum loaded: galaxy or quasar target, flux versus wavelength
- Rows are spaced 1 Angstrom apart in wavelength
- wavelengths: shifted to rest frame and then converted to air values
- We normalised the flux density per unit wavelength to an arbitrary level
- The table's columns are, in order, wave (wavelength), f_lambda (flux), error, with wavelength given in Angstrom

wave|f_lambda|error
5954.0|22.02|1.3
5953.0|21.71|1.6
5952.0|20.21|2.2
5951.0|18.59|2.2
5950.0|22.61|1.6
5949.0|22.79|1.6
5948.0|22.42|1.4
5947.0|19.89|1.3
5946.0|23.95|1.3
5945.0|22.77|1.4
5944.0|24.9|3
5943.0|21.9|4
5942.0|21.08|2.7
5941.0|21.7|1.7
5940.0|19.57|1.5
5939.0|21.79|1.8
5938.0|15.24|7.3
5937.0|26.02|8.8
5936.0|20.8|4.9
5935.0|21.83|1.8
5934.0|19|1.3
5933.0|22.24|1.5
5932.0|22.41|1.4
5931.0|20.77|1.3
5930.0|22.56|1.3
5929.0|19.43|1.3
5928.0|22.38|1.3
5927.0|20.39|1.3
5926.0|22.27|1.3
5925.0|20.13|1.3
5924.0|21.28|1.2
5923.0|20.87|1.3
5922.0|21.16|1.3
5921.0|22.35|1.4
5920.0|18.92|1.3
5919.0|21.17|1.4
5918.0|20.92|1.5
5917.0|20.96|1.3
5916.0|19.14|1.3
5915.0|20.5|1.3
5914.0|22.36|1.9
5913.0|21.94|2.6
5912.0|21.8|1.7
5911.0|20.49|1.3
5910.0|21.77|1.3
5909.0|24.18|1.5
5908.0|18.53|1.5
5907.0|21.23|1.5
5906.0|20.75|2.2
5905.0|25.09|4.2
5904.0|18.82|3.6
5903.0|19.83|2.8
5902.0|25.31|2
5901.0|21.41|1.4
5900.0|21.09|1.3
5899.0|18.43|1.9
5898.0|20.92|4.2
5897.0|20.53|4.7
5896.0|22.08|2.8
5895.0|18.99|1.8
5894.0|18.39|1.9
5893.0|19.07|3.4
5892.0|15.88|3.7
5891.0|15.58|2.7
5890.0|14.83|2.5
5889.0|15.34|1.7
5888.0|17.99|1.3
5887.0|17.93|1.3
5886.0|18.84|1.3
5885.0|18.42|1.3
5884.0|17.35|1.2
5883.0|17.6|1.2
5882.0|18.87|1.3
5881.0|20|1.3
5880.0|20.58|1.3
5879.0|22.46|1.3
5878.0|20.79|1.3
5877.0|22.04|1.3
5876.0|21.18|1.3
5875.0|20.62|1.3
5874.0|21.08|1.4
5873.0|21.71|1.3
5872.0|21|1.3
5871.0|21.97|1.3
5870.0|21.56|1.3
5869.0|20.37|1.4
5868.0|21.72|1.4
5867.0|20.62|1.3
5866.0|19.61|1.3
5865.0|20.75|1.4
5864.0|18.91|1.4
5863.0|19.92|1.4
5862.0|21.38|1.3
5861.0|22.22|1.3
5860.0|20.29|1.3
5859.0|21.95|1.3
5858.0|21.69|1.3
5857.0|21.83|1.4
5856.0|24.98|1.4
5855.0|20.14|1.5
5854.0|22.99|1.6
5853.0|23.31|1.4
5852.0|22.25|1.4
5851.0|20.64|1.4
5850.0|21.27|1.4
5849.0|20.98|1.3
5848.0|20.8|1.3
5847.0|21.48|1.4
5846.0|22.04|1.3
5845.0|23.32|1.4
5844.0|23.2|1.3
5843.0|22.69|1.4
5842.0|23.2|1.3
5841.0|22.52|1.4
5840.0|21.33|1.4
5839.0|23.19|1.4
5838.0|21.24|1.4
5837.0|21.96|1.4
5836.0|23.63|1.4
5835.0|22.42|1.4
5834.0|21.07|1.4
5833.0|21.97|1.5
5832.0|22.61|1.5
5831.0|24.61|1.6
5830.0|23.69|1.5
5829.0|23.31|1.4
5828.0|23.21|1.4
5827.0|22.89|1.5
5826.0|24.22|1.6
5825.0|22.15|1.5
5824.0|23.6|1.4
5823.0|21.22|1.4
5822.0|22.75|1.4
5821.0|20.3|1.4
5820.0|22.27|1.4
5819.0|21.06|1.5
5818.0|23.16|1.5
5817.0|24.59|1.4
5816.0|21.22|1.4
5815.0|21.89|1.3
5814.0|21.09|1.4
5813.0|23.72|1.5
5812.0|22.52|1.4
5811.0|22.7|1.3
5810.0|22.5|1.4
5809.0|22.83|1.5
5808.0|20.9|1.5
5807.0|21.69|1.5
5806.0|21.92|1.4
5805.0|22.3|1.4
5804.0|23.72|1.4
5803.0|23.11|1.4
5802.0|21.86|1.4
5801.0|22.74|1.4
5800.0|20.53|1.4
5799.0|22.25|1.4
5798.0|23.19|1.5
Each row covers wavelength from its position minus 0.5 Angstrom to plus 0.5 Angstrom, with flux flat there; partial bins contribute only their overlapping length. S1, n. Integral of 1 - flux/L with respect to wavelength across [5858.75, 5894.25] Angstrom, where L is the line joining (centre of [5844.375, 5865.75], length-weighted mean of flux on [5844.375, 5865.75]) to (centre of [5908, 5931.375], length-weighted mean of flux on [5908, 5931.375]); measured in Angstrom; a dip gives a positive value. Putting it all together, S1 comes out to 2.9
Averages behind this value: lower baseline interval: 21.6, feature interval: 19.7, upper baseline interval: 21.2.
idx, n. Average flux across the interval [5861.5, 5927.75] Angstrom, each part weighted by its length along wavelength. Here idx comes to 20.3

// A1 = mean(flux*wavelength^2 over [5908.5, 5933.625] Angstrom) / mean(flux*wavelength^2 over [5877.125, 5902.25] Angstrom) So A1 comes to 1.12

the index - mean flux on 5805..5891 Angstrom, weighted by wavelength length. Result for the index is 21.4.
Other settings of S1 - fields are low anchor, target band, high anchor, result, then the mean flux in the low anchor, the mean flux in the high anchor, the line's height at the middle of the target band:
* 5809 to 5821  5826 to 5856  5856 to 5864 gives -0.8 Angstrom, 22.4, 21.4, 21.8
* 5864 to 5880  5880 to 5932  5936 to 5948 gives 3.0 Angstrom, 21.1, 21.7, 21.4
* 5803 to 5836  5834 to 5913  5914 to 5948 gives 4.0 Angstrom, 22.5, 21.3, 21.9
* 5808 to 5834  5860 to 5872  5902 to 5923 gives 0.6 Angstrom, 22.6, 21.2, 21.9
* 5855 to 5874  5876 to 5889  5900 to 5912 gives 1.2 Angstrom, 21.2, 21.6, 21.4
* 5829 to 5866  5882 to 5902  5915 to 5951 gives 2.8 Angstrom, 22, 21.3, 21.6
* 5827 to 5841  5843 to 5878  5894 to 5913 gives 0.9 Angstrom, 22.6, 21.1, 22.1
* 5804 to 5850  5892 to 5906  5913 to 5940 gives 0.5 Angstrom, 22.4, 21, 21.4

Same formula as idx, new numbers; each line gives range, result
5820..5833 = 22.8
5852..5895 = 20.1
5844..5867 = 21.5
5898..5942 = 21.1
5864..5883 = 20.8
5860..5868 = 20.6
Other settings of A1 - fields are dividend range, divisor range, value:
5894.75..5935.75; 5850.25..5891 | 1.05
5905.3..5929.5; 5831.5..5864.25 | 0.98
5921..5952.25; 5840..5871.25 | 1.02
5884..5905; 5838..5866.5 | 0.89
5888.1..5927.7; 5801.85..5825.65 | 0.94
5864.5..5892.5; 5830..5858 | 0.89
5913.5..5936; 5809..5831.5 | 0.96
